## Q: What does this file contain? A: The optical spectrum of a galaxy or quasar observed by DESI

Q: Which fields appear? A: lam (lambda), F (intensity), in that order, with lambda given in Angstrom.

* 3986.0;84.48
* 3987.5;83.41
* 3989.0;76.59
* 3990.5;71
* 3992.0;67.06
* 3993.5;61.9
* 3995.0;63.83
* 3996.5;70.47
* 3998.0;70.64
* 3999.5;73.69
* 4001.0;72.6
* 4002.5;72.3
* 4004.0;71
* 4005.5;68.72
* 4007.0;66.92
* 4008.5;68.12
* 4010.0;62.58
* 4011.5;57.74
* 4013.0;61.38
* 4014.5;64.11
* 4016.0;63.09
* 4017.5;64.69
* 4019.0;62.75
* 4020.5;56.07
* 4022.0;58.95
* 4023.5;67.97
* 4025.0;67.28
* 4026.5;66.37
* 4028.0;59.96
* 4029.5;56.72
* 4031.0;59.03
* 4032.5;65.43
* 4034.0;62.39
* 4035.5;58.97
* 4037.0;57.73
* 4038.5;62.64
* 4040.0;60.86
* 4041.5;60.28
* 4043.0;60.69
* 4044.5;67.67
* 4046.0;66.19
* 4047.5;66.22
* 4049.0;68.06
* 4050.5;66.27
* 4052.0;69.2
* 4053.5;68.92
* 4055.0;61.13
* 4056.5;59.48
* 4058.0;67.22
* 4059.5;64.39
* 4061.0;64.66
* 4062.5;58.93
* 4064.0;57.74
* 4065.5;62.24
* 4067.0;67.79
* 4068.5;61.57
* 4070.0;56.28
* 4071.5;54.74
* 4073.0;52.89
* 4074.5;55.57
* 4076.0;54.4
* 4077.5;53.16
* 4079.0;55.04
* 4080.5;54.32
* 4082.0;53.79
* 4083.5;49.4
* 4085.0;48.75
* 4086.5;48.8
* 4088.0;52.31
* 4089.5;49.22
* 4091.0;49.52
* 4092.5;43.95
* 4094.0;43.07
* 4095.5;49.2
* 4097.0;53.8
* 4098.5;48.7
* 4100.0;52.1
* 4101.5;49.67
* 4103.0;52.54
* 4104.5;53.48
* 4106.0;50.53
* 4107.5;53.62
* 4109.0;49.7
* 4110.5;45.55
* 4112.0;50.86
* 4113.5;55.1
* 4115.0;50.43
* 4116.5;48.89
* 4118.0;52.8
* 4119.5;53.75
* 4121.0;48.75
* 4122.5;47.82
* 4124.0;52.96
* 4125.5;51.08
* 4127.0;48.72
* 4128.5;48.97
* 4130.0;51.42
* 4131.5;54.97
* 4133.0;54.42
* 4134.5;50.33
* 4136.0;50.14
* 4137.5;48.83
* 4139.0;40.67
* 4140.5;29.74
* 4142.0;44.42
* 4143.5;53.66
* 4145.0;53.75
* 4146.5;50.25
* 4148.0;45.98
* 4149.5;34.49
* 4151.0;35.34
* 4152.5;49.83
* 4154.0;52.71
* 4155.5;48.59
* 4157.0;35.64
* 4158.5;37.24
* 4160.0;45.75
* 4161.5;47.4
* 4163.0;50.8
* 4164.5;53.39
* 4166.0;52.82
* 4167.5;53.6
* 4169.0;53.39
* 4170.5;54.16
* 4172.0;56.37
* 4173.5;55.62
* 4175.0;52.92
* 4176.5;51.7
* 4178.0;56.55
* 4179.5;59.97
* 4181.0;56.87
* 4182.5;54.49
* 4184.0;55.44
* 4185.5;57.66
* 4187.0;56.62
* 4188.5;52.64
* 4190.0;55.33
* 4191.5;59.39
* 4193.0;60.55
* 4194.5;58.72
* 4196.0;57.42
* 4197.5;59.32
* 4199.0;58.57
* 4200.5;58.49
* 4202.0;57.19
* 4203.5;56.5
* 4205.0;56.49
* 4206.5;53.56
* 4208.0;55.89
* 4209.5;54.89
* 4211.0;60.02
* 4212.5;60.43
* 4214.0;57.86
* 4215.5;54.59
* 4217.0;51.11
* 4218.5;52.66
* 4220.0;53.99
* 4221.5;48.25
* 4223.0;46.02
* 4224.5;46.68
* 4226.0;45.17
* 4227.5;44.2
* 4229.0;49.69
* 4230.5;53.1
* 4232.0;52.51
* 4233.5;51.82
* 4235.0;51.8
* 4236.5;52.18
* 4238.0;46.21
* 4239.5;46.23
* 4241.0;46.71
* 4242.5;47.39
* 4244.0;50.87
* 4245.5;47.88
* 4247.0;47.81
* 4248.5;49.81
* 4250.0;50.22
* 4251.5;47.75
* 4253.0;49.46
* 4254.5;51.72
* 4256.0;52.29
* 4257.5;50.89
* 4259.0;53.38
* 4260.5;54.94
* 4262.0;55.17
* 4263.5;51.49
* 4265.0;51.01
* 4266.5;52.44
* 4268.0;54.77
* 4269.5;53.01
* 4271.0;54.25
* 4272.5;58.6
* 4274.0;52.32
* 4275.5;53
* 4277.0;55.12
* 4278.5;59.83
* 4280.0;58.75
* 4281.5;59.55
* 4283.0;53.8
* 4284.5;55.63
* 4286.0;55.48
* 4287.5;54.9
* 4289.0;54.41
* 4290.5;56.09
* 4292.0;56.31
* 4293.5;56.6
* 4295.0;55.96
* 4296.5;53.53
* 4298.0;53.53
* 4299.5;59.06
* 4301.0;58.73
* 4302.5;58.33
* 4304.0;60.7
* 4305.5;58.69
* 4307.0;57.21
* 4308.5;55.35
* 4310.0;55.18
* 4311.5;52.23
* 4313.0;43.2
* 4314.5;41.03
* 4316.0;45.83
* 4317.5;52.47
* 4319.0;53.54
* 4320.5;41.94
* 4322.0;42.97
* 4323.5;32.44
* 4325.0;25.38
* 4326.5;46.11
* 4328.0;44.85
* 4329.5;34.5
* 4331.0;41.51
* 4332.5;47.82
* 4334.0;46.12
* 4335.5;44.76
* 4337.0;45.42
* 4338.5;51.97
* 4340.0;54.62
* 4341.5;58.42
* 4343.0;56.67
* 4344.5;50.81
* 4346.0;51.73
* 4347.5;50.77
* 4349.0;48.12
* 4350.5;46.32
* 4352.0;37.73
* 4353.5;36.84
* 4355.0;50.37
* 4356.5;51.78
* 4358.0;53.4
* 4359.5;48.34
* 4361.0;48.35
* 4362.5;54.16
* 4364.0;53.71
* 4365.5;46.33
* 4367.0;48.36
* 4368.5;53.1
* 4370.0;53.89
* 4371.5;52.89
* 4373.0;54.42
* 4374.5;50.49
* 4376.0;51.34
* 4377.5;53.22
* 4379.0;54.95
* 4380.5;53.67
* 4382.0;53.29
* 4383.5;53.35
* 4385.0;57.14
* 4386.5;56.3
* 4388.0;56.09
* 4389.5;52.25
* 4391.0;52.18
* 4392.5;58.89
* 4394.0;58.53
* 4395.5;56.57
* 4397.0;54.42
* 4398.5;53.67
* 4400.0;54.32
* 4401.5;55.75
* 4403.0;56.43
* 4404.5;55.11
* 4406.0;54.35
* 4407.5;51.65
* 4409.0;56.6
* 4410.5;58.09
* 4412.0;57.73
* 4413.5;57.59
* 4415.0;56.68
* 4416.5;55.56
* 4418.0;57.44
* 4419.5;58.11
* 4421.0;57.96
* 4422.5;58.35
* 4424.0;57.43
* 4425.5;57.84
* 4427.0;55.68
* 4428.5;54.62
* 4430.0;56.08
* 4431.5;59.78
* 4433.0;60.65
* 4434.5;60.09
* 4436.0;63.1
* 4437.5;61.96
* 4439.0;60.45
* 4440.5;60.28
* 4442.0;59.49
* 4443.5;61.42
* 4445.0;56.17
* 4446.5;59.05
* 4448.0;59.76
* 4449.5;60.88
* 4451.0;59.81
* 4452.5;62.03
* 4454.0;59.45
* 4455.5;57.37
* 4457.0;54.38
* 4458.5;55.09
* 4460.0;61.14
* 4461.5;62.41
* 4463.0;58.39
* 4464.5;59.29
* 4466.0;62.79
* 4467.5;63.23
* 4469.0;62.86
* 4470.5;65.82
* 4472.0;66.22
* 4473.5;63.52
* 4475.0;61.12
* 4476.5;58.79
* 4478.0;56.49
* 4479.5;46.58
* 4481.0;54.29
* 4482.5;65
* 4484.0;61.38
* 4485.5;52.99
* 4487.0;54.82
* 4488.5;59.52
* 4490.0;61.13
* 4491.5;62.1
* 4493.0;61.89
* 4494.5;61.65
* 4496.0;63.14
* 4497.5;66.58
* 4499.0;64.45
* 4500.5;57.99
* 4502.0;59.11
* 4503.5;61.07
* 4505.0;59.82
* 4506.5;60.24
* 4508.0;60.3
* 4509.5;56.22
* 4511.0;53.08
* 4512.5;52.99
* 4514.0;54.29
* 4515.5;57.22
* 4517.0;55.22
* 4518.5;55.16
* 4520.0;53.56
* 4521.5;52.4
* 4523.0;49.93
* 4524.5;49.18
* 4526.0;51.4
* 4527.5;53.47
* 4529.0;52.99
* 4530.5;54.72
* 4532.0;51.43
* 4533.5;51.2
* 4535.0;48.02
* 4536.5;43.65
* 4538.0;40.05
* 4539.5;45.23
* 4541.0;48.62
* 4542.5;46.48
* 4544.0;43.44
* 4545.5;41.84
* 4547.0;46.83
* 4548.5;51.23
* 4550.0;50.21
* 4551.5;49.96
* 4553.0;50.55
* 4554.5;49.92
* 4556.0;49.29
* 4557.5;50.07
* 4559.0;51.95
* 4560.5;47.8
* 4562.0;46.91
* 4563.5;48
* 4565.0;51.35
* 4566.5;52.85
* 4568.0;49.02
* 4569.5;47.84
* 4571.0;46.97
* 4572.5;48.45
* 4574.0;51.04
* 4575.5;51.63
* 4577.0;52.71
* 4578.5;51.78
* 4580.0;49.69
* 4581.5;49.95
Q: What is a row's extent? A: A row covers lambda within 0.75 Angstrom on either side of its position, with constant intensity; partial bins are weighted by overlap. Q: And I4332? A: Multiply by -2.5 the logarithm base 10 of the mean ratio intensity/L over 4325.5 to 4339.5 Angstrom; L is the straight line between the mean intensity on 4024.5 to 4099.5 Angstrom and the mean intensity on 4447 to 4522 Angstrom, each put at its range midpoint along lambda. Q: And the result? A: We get 0.301 mag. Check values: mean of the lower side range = 58.4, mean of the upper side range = 59.1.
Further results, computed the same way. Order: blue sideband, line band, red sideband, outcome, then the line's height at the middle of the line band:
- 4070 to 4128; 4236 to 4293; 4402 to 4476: 0.05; 54.9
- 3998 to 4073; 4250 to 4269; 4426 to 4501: 0.18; 61.7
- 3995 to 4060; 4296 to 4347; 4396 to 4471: 0.21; 60.1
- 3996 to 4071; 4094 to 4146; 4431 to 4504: 0.26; 63.3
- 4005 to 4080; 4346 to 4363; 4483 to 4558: 0.18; 56.6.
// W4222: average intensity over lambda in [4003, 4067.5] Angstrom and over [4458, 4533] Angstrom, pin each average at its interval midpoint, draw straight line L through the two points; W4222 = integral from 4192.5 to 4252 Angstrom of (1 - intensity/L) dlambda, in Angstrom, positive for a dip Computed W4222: 8.5 Angstrom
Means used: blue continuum 63.5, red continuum 58.1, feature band 52.5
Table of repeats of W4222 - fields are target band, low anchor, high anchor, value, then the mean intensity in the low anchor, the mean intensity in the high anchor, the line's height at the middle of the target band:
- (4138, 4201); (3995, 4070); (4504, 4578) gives 9.6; 64.2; 50.8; 60.6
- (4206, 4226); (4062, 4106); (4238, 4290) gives -0.2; 53.1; 52.6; 52.7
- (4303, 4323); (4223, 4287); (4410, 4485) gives 1.2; 51.7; 59.2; 54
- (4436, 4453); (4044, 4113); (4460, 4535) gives -0.8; 56.1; 57.9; 57.7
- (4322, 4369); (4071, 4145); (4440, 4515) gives 7.7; 50.4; 59.5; 56.3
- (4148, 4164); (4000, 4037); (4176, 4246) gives 3.5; 63.9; 53.7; 56.6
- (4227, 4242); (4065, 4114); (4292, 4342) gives 0.3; 52.4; 49.5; 50.5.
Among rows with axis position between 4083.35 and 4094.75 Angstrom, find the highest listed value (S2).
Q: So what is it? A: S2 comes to 52.31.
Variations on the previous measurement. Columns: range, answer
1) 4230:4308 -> 60.7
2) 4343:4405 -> 58.89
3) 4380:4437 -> 63.1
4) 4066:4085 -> 67.79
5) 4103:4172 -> 56.37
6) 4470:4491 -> 66.22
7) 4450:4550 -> 66.58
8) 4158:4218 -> 60.55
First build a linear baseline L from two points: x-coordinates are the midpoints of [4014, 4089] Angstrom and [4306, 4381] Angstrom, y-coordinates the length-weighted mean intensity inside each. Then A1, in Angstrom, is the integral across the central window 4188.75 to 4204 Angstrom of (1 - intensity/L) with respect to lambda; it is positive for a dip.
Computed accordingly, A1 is -1.0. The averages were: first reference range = 60.4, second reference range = 48.5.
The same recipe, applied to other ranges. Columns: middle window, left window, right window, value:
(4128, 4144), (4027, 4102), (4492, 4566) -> 2.59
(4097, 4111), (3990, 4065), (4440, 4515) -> 2.79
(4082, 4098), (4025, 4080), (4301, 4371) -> 2.87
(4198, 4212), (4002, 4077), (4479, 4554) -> 0.64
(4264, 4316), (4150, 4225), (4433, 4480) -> 1.04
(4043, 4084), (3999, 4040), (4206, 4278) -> 0.57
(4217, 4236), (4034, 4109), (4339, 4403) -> 1.70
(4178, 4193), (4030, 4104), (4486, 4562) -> -0.03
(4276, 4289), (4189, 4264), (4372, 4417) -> -0.72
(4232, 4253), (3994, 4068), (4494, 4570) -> 3.59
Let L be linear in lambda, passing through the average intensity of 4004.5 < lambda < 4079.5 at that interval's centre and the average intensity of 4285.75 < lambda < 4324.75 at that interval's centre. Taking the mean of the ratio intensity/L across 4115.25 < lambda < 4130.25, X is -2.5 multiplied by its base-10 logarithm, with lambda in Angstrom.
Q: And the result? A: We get 0.170 mag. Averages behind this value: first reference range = 62.1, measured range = 50.5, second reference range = 52.1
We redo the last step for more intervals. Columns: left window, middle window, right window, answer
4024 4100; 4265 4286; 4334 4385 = -0.048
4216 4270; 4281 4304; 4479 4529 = -0.093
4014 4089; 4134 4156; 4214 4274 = 0.213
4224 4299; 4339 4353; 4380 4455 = 0.096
